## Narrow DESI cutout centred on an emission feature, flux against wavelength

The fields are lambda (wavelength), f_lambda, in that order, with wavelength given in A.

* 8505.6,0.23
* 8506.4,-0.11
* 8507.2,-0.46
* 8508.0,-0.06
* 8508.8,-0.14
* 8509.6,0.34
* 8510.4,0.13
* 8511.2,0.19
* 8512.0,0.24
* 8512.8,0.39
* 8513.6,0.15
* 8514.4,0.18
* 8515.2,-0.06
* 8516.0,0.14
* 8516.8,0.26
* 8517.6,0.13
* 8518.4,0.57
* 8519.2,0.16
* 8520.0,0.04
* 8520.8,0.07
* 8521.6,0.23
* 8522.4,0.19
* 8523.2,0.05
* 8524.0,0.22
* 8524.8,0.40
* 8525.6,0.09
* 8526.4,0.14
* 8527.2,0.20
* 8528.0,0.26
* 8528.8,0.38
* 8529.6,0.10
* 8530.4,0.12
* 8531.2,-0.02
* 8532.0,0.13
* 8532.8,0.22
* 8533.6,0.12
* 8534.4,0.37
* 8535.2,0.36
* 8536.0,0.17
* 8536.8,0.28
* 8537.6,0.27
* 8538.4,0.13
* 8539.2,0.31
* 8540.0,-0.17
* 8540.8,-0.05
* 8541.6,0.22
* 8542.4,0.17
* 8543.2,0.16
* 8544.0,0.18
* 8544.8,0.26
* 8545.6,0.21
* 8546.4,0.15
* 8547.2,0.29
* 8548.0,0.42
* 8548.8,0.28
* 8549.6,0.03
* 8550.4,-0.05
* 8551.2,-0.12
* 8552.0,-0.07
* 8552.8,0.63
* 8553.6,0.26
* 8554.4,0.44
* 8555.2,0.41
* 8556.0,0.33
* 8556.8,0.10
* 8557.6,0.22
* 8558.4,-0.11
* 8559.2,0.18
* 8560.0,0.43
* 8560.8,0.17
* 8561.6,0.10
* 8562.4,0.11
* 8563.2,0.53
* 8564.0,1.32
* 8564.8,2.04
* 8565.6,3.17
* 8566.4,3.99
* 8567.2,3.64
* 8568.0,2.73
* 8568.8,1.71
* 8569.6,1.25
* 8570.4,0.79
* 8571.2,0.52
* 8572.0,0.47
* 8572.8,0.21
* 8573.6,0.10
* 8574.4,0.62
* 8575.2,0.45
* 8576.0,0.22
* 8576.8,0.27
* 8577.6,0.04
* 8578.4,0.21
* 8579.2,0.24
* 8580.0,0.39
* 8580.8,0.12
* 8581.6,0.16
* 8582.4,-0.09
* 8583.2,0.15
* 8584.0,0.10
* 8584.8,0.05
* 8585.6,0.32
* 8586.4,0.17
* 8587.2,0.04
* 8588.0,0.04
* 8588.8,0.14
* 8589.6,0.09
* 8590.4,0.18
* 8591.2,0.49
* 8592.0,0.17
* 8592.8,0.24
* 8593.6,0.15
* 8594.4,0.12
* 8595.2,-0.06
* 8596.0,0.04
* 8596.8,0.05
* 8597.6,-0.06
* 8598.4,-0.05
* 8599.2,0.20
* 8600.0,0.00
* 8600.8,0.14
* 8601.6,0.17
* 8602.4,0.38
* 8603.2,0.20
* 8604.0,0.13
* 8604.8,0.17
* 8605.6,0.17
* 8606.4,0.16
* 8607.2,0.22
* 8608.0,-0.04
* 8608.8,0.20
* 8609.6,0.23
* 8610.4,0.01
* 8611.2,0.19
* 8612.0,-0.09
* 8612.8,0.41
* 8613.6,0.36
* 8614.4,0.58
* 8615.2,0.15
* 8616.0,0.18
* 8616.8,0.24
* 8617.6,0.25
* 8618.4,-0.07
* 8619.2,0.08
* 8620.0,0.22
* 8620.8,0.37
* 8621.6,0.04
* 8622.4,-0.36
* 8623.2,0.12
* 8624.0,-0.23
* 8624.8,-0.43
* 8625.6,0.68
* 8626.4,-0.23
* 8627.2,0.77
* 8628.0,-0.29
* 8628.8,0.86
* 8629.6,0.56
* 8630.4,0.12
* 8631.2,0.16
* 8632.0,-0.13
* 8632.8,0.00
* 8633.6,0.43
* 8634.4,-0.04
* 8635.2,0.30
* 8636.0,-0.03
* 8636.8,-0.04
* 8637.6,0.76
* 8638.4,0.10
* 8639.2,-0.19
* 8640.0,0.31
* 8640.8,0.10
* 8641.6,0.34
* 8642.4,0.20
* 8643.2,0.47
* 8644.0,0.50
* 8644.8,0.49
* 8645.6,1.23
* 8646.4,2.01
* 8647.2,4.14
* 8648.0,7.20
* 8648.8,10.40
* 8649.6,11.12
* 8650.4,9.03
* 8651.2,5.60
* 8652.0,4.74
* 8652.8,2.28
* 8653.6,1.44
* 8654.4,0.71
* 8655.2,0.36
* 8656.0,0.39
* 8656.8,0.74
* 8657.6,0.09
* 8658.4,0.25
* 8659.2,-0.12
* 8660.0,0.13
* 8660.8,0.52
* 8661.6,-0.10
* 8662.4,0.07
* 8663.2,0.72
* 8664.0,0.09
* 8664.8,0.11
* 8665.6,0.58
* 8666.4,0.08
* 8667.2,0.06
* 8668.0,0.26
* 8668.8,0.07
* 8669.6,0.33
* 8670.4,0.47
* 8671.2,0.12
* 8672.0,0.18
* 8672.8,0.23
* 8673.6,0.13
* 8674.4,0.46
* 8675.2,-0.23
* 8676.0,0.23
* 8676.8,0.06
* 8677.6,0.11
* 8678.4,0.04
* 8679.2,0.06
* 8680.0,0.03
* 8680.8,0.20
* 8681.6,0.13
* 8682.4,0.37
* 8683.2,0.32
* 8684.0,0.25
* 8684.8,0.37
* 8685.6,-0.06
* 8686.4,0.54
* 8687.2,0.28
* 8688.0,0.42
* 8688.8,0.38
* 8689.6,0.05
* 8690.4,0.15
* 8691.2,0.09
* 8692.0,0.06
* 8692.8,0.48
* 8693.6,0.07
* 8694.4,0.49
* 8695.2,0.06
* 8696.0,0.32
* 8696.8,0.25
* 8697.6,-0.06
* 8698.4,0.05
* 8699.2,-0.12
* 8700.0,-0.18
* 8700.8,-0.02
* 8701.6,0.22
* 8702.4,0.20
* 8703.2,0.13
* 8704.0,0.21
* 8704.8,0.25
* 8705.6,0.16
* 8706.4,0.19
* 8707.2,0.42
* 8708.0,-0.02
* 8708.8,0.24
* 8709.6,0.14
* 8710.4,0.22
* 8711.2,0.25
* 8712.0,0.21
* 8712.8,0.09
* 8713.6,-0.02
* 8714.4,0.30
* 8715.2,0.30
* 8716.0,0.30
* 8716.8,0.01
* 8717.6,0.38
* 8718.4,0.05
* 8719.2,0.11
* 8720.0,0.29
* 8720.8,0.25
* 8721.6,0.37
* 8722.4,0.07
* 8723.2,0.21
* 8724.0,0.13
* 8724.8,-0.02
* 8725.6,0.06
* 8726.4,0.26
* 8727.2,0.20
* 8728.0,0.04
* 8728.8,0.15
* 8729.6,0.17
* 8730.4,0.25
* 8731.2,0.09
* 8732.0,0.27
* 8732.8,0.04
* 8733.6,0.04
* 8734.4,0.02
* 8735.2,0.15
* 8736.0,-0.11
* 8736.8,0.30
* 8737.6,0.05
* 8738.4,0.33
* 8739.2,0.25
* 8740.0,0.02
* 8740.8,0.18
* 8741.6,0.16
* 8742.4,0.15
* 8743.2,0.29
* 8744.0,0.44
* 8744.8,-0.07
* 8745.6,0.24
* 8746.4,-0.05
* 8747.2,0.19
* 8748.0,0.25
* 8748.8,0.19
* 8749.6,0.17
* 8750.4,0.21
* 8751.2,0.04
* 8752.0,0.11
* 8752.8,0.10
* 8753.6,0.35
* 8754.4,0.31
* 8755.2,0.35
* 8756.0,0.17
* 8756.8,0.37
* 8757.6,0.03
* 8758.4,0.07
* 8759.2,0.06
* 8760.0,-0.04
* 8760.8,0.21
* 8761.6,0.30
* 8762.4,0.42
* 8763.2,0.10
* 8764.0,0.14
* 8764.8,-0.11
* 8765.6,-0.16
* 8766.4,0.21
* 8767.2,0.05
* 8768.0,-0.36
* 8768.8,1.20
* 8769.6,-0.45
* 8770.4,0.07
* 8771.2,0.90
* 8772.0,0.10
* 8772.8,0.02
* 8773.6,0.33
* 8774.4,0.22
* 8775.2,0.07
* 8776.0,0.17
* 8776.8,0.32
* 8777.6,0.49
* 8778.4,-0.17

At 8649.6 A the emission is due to [O III]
